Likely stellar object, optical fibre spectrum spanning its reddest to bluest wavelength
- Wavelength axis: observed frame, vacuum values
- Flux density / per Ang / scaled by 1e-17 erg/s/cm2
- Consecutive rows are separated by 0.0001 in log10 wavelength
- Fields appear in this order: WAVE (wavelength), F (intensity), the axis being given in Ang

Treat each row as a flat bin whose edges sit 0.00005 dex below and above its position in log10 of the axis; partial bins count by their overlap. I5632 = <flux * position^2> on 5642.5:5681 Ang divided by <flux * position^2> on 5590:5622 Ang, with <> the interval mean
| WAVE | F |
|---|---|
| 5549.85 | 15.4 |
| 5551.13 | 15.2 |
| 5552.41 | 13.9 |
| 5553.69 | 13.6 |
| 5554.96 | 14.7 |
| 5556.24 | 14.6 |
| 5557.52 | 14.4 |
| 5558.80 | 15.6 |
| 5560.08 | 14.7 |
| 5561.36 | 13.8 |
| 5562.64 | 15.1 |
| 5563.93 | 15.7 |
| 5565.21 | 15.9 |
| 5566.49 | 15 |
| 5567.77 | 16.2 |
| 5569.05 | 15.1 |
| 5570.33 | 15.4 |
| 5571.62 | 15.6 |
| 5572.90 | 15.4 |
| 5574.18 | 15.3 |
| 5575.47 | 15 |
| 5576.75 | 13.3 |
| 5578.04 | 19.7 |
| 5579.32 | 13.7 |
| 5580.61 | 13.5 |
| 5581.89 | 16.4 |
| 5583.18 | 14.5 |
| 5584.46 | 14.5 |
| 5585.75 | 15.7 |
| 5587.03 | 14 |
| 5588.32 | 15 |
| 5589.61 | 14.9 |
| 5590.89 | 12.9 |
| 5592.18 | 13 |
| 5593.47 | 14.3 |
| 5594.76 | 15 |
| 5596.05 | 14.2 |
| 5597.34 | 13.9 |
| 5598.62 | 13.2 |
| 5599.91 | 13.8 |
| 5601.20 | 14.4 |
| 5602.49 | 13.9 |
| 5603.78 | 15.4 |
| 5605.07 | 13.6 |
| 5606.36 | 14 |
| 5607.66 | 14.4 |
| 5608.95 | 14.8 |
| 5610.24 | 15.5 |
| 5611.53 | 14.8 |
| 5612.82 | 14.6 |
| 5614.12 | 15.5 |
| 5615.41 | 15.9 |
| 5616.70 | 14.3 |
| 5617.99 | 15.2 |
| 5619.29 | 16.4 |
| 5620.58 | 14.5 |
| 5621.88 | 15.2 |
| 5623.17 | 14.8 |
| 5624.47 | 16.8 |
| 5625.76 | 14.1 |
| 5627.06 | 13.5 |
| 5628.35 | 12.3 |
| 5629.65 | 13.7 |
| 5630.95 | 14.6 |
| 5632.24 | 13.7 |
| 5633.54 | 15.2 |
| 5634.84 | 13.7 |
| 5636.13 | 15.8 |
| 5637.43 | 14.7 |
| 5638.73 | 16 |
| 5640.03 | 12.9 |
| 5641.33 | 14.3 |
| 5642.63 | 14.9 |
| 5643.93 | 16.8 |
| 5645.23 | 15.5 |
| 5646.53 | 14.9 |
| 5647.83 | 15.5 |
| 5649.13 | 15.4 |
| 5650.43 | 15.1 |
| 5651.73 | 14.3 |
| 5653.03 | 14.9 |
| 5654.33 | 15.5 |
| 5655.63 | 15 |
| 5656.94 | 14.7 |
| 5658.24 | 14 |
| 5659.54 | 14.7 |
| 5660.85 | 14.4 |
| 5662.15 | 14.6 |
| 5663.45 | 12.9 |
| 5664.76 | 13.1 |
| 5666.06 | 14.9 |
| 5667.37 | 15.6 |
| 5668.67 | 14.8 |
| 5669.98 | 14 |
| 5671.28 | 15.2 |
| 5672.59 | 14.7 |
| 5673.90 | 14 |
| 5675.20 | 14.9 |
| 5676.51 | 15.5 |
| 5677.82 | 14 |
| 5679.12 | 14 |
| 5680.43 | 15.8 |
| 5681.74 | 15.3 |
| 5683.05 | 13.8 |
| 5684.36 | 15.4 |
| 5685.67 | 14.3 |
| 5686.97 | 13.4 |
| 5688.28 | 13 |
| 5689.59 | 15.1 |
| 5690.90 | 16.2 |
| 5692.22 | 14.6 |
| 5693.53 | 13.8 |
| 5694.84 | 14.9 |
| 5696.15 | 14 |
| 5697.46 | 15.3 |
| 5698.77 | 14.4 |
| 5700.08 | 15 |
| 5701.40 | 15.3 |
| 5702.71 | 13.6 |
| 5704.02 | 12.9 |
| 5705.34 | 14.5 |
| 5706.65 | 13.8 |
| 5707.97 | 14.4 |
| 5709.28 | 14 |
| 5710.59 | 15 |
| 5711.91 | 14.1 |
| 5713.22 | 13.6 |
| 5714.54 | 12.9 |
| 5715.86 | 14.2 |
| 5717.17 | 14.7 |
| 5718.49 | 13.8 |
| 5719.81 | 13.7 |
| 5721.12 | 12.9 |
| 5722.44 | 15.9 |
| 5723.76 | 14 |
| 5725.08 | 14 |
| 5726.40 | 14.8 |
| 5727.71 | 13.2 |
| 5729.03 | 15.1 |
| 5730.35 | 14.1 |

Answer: 1.04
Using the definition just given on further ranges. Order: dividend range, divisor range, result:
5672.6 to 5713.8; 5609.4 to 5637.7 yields 1.00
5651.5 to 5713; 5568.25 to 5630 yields 1.02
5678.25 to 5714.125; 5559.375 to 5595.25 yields 1.01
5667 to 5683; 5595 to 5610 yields 1.07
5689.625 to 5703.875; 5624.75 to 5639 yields 1.05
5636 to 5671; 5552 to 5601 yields 1.03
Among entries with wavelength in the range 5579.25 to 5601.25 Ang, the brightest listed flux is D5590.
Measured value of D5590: 16.4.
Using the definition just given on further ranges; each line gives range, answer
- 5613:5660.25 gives 16.8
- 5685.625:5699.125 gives 16.2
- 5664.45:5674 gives 15.6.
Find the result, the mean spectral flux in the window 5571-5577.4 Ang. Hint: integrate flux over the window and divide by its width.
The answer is 14.9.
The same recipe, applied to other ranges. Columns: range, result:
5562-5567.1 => 15.4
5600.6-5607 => 14.3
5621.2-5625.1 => 15.6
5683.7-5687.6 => 14.4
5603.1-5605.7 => 14.5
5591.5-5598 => 14.1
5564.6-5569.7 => 15.6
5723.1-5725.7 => 14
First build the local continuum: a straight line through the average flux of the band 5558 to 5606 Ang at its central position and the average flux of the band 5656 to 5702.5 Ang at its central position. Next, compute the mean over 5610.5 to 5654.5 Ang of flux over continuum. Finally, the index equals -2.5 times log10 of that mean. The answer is -0.02 mag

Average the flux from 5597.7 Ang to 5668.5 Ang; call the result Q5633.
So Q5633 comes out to 14.7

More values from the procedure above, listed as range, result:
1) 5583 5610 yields 14.3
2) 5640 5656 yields 15.1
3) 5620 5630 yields 14.4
